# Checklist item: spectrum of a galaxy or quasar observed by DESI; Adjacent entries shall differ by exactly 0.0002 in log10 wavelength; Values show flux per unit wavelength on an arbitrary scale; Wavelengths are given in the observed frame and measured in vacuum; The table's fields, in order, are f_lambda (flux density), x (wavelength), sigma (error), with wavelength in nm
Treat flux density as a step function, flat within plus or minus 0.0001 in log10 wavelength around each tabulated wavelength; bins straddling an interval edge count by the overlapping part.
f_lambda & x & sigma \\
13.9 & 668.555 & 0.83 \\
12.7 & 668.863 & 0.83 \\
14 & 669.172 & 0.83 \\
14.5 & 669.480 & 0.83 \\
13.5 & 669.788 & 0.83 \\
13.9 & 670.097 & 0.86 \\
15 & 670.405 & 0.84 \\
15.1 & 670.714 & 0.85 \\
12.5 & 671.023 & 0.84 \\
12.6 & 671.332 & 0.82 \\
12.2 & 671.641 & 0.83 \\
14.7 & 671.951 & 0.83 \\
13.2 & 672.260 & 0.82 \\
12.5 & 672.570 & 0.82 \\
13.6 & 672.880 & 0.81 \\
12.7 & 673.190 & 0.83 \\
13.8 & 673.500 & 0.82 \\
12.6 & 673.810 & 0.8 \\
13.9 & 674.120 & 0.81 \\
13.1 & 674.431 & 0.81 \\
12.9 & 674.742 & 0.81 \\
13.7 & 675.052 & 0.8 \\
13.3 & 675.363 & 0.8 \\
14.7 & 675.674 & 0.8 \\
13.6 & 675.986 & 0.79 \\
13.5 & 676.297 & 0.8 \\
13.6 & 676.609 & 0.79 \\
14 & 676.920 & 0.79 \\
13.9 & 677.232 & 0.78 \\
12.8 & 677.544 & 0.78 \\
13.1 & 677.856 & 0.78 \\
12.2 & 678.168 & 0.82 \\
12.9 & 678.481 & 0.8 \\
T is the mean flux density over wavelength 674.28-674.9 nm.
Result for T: 13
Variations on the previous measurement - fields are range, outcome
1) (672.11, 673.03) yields 13.1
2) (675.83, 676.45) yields 13.6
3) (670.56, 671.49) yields 13.4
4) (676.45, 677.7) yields 13.6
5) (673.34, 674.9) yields 13.3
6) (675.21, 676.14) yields 13.9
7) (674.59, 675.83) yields 13.7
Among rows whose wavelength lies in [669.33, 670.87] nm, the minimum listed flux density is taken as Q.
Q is 13.5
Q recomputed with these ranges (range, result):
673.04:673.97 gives 12.6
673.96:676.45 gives 12.9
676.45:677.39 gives 13.6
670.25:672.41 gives 12.2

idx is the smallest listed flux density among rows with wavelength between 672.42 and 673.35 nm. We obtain 12.5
